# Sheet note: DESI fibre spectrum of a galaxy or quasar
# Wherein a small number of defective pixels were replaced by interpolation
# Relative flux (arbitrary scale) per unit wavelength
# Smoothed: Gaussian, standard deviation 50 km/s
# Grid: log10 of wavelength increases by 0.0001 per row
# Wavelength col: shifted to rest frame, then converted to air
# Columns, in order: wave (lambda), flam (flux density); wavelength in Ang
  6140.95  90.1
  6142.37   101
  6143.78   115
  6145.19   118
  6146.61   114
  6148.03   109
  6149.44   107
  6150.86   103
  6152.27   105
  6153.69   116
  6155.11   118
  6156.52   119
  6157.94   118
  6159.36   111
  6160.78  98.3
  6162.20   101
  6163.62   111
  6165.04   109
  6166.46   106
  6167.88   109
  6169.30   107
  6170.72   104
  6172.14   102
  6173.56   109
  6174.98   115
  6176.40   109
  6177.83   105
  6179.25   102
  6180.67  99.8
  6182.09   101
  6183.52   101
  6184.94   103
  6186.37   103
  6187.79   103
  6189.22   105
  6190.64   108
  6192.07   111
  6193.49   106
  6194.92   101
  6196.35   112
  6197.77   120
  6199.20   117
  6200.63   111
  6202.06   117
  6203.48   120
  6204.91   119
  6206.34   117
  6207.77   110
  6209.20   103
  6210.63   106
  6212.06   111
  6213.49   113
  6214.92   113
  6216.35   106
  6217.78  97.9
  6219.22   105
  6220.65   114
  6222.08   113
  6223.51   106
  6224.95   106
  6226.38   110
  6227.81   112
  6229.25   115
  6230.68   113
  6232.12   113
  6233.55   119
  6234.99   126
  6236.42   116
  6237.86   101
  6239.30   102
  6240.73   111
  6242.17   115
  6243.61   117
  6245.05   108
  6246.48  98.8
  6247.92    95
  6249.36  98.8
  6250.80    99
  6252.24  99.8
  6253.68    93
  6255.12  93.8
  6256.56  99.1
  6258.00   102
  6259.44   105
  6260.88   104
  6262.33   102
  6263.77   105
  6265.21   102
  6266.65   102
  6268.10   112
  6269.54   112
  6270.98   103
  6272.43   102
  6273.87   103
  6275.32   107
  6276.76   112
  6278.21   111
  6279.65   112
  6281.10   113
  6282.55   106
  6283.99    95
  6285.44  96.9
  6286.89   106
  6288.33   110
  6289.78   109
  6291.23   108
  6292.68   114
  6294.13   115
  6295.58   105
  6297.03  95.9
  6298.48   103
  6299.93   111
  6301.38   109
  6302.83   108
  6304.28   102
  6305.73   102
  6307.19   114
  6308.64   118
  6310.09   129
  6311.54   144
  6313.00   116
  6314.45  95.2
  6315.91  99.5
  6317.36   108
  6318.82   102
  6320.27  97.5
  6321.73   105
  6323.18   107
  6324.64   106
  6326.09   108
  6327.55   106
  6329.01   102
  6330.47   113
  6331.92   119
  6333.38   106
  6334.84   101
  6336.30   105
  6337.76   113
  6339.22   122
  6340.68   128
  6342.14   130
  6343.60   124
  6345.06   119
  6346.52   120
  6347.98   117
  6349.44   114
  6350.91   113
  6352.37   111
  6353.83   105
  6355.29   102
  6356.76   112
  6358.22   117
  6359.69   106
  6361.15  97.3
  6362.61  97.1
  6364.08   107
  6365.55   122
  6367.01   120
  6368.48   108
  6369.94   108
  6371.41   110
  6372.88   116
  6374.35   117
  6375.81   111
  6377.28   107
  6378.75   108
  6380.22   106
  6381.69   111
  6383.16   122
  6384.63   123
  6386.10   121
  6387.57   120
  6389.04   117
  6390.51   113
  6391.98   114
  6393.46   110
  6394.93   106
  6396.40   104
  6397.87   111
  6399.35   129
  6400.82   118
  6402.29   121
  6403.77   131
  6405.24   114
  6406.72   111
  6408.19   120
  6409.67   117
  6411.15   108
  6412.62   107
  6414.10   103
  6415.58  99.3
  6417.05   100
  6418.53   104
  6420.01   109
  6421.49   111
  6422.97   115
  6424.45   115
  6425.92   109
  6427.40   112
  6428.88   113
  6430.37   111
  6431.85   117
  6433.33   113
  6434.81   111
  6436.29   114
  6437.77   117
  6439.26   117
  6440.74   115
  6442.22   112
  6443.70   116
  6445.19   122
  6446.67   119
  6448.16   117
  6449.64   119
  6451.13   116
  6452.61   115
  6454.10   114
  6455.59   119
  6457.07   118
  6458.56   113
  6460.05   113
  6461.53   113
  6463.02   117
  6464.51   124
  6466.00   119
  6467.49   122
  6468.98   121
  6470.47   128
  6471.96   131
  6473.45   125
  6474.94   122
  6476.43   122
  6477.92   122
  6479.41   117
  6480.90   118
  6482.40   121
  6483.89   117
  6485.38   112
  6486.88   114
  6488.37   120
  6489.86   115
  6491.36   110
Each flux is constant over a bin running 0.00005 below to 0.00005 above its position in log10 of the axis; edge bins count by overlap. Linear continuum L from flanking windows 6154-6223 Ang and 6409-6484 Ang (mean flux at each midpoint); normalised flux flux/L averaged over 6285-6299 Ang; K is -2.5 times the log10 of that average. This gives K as 0.049 mag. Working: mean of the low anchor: 109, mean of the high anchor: 115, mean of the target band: 107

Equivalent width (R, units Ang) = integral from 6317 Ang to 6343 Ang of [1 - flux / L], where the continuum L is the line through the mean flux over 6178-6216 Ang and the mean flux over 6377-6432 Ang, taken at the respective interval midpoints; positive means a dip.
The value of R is 0.3 Ang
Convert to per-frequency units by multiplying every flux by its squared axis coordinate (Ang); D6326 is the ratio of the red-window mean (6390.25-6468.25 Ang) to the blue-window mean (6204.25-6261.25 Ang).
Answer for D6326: 1.1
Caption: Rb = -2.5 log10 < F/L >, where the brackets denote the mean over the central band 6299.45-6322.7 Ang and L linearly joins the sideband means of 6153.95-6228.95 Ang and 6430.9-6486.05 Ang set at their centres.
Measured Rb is 0.03 mag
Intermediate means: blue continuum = 109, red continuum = 118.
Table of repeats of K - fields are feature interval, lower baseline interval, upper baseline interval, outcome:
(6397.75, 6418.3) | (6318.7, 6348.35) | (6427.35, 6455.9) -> 0.010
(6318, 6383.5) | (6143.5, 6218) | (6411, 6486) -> 0.021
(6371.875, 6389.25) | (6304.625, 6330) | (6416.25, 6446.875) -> -0.034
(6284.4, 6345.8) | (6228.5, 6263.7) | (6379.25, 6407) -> 0.005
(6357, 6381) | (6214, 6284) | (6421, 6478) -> 0.030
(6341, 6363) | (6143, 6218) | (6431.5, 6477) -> 0.018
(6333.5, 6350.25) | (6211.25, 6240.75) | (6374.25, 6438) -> -0.047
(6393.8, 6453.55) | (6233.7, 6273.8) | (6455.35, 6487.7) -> 0.026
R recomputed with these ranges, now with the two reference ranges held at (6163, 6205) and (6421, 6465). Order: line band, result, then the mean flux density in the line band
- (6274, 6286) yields 0.4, 107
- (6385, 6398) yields 0.1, 113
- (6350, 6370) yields 0.7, 109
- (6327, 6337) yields 0.4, 107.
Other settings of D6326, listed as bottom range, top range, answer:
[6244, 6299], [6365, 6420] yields 1.13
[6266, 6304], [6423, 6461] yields 1.13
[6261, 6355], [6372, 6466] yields 1.08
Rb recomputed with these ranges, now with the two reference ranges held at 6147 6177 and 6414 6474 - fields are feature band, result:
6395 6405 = -0.035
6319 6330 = 0.080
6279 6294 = 0.044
